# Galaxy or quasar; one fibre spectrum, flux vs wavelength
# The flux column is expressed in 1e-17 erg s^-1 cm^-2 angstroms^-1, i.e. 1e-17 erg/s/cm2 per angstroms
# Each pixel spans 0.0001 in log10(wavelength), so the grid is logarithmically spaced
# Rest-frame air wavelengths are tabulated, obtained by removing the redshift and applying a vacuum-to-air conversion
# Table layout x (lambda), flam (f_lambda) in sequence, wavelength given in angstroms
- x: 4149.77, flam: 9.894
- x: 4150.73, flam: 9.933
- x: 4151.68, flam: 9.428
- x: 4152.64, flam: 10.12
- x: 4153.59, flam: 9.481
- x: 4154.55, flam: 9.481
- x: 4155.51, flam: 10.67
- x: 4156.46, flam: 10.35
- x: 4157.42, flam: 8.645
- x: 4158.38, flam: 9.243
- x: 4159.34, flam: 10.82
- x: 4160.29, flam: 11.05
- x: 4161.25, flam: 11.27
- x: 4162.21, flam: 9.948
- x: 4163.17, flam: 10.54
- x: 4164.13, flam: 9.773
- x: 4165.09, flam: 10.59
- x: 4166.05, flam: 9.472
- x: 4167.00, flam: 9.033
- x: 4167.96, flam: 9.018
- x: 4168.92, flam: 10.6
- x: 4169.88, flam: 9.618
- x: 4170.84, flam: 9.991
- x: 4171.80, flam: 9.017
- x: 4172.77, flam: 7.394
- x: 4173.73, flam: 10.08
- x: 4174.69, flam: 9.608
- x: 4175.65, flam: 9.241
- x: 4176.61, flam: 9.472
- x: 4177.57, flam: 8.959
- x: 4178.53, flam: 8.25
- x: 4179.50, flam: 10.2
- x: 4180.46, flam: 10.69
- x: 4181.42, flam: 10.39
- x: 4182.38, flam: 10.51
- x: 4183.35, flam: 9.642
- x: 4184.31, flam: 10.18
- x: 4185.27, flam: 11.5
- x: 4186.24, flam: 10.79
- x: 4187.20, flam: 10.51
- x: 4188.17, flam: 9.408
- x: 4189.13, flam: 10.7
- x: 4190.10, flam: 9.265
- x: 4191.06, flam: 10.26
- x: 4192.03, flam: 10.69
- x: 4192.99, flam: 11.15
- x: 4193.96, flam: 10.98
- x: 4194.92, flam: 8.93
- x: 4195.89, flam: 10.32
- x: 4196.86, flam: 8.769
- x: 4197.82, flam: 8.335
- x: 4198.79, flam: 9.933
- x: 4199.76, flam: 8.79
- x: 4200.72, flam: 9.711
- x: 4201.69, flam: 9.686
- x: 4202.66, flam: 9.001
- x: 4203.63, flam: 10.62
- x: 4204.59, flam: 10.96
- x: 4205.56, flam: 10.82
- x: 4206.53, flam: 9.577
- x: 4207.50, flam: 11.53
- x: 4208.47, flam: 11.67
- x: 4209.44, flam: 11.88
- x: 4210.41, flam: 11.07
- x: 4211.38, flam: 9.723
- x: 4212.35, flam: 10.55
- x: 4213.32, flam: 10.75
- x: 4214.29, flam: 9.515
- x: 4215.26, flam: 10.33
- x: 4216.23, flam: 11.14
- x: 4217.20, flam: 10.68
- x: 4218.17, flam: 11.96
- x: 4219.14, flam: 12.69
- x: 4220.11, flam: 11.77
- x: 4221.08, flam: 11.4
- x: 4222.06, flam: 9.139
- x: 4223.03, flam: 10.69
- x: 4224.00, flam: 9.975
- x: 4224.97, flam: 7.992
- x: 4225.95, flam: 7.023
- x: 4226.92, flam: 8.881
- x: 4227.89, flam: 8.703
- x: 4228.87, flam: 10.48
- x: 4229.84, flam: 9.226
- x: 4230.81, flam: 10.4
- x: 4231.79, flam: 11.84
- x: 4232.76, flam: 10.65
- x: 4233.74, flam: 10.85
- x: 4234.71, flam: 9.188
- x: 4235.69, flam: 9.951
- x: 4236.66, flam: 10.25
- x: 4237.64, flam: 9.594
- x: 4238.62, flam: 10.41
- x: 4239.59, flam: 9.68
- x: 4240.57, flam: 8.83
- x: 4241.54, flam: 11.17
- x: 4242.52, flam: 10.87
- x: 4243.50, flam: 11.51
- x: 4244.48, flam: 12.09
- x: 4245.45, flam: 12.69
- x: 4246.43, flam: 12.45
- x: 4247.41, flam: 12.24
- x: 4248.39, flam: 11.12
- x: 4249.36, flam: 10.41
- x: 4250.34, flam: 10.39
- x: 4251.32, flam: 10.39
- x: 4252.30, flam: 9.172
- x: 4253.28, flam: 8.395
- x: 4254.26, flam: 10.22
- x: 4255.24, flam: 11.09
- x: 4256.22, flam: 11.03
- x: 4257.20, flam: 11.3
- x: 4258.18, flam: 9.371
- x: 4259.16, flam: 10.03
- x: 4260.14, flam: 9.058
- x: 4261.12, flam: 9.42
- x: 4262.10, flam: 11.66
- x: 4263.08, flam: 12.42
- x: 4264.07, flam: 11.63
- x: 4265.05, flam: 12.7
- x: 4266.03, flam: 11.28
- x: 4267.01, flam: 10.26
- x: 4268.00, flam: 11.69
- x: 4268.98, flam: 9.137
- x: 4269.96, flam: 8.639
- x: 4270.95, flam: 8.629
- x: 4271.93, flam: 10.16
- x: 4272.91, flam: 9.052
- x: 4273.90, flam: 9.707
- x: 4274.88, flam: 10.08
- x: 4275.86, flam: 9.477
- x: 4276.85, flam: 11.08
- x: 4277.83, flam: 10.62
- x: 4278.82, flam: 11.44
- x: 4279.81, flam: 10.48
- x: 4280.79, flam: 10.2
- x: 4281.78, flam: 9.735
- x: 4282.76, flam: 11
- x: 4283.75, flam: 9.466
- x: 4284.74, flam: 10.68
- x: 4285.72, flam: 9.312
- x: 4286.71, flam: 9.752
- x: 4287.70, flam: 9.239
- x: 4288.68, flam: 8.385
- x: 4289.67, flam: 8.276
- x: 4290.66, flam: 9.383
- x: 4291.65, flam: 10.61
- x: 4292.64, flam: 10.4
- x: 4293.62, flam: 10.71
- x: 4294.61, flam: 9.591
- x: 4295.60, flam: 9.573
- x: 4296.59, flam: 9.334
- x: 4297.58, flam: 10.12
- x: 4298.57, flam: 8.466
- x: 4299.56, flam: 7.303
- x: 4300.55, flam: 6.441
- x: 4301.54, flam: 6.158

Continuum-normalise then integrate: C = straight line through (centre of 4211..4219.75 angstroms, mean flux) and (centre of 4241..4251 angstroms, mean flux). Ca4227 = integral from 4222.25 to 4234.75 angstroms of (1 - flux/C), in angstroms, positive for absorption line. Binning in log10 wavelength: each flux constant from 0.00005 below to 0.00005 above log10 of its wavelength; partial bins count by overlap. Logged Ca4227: 1.6 angstroms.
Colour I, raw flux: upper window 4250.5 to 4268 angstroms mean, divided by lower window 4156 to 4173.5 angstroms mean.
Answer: 1.08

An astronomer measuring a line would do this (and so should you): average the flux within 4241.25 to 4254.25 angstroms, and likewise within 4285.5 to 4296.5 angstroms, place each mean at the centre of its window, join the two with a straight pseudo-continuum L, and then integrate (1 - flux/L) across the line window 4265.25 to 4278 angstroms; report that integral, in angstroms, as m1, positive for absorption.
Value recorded 0.2 angstroms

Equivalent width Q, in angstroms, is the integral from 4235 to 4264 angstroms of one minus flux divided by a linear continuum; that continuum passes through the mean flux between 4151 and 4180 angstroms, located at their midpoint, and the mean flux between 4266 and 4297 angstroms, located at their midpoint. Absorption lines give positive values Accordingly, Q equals -2.2 angstroms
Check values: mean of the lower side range 9.72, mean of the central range 10.6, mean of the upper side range 9.9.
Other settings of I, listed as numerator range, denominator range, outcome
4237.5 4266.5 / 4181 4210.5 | 1.05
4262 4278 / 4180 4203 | 1.04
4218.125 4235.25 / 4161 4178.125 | 1.05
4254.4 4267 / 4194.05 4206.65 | 1.12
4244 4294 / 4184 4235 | 1.01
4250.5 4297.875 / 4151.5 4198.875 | 1.02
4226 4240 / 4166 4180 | 1.06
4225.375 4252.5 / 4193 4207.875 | 1.05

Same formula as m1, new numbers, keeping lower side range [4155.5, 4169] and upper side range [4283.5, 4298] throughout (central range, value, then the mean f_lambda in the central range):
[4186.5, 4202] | 0.1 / 9.86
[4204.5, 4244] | -2.1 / 10.4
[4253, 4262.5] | -0.4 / 10.2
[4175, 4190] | 0.0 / 10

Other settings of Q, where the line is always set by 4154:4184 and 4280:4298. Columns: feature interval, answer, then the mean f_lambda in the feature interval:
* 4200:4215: -1.0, 10.4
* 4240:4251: -1.6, 11.2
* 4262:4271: -1.0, 10.9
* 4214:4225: -1.1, 10.7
